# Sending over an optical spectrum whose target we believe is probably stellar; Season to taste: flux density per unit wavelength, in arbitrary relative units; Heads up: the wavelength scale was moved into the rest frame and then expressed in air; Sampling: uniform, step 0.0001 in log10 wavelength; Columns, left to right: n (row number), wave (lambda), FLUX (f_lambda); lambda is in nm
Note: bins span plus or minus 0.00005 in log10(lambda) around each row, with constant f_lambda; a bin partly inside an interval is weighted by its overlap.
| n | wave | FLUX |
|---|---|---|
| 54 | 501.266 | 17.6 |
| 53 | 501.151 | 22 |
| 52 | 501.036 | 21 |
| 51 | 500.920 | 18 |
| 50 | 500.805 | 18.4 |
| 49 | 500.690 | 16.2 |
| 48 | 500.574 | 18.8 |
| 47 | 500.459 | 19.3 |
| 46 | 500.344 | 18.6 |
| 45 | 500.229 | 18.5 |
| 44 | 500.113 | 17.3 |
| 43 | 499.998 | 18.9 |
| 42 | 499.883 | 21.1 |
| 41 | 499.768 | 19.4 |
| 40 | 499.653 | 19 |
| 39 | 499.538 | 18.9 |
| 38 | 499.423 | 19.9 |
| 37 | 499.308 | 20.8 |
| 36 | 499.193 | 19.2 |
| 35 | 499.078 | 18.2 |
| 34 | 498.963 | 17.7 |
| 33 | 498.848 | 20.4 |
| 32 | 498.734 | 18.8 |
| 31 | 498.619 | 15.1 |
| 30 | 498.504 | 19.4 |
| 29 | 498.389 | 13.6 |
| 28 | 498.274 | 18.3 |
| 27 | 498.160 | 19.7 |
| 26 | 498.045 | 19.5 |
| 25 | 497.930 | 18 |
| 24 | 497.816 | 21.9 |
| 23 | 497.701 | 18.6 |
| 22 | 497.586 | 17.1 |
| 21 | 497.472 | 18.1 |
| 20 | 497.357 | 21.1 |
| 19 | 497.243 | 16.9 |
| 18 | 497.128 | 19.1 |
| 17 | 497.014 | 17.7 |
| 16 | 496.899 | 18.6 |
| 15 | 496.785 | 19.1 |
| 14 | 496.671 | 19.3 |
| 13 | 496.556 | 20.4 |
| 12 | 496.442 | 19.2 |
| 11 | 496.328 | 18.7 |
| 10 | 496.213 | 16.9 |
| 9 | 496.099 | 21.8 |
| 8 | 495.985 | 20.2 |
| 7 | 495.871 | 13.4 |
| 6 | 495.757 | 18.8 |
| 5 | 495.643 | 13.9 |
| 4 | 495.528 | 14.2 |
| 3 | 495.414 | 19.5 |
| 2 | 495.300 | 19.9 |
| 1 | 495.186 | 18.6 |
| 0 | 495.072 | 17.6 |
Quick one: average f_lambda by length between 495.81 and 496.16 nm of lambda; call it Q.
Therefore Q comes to 18.5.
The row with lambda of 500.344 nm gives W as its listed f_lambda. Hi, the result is 18.6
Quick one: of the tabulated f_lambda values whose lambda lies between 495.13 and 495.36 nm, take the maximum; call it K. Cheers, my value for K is 19.9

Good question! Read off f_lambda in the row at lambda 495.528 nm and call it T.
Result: 14.2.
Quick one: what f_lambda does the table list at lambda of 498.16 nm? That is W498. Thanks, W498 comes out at 19.7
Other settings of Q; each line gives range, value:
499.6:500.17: 19.2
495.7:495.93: 16.2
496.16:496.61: 18.8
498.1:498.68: 17.2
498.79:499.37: 19.3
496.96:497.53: 18.6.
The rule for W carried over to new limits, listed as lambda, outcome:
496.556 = 20.4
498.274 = 18.3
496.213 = 16.9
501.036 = 21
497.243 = 16.9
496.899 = 18.6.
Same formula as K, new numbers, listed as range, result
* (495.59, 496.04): 20.2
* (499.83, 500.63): 21.1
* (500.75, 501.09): 21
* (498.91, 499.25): 19.2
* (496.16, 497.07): 20.4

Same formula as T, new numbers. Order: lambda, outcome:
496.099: 21.8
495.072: 17.6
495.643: 13.9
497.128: 19.1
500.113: 17.3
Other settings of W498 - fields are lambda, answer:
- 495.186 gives 18.6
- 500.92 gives 18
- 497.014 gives 17.7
